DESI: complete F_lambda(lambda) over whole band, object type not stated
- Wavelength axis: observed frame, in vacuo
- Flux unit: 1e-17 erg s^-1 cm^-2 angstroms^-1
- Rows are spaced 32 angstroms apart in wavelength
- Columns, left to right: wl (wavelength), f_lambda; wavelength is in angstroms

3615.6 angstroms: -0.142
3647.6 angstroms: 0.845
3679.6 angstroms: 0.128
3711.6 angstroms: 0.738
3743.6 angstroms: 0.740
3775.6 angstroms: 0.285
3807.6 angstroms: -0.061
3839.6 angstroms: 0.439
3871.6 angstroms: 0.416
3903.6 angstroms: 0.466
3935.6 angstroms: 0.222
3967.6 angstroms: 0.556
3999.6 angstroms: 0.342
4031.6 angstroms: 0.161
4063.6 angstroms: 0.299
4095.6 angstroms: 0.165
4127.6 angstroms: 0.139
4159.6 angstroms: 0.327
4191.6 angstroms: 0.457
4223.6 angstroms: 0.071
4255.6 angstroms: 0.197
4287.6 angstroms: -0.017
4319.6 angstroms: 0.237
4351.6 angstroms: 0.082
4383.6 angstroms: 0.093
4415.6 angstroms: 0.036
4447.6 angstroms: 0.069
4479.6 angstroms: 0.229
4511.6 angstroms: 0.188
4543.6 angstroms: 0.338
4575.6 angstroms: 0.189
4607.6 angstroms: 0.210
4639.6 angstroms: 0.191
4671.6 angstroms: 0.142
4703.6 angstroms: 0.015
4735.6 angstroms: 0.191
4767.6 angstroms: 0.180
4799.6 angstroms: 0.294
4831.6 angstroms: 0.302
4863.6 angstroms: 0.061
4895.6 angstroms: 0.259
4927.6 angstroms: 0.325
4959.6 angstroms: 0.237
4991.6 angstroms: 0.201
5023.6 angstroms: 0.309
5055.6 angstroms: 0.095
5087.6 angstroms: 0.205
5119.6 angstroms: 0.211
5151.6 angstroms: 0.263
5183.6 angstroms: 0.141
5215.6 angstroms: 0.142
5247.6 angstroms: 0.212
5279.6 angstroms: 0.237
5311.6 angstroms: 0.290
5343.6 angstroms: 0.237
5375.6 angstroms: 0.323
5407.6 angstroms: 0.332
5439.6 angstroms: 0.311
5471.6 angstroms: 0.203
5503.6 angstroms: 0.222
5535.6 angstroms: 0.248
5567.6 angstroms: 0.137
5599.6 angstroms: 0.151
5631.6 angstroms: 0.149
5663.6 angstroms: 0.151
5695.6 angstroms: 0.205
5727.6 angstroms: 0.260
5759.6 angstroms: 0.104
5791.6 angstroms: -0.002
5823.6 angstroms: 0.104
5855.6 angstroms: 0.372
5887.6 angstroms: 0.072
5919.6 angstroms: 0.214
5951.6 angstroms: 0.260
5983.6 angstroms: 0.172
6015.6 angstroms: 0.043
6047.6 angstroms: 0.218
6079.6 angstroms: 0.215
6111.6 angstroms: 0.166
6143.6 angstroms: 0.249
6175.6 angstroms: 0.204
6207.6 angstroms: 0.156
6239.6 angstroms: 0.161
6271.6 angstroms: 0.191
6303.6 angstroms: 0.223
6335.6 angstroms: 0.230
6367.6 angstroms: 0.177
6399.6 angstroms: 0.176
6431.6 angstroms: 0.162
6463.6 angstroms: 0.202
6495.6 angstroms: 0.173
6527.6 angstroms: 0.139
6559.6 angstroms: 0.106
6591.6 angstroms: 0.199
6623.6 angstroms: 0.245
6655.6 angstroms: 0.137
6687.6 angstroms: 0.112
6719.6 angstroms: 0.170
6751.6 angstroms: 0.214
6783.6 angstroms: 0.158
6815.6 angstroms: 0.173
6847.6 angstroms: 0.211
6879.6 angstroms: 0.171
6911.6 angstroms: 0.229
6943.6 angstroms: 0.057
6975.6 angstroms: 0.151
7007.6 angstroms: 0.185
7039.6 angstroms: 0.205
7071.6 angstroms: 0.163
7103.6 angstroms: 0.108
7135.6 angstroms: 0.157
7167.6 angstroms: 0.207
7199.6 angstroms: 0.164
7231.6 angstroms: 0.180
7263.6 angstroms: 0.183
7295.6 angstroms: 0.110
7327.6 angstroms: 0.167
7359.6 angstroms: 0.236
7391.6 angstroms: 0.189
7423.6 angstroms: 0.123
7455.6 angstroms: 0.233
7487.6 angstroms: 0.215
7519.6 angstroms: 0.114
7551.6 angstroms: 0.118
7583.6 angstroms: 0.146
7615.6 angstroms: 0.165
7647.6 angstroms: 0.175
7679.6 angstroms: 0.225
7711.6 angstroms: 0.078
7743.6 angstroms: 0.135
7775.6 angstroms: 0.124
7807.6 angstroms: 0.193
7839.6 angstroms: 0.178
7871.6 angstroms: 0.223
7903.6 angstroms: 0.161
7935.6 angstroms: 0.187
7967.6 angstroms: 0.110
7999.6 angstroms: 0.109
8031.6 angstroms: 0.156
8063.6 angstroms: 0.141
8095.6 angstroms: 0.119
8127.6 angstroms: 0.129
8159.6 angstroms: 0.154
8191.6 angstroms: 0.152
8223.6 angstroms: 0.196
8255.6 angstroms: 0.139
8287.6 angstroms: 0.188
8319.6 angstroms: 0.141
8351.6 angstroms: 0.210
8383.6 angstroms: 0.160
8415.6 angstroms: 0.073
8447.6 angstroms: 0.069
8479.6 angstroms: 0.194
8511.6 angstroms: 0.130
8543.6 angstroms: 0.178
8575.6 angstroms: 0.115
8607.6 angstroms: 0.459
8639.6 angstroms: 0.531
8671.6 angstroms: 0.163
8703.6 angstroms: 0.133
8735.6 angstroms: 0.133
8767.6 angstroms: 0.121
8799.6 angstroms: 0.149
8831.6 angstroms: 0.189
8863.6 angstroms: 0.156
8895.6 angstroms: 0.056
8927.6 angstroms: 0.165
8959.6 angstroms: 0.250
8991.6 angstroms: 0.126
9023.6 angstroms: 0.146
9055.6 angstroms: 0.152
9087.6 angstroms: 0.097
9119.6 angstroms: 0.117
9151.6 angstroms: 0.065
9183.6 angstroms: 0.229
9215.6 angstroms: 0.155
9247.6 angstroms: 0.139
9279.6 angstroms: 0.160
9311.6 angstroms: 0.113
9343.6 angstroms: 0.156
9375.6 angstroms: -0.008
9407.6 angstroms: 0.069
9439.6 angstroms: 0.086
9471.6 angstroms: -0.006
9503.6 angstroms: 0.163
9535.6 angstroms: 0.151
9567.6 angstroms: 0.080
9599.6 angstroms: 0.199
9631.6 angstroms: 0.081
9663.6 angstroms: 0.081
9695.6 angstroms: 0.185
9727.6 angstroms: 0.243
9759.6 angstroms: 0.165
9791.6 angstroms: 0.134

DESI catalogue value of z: 1.313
